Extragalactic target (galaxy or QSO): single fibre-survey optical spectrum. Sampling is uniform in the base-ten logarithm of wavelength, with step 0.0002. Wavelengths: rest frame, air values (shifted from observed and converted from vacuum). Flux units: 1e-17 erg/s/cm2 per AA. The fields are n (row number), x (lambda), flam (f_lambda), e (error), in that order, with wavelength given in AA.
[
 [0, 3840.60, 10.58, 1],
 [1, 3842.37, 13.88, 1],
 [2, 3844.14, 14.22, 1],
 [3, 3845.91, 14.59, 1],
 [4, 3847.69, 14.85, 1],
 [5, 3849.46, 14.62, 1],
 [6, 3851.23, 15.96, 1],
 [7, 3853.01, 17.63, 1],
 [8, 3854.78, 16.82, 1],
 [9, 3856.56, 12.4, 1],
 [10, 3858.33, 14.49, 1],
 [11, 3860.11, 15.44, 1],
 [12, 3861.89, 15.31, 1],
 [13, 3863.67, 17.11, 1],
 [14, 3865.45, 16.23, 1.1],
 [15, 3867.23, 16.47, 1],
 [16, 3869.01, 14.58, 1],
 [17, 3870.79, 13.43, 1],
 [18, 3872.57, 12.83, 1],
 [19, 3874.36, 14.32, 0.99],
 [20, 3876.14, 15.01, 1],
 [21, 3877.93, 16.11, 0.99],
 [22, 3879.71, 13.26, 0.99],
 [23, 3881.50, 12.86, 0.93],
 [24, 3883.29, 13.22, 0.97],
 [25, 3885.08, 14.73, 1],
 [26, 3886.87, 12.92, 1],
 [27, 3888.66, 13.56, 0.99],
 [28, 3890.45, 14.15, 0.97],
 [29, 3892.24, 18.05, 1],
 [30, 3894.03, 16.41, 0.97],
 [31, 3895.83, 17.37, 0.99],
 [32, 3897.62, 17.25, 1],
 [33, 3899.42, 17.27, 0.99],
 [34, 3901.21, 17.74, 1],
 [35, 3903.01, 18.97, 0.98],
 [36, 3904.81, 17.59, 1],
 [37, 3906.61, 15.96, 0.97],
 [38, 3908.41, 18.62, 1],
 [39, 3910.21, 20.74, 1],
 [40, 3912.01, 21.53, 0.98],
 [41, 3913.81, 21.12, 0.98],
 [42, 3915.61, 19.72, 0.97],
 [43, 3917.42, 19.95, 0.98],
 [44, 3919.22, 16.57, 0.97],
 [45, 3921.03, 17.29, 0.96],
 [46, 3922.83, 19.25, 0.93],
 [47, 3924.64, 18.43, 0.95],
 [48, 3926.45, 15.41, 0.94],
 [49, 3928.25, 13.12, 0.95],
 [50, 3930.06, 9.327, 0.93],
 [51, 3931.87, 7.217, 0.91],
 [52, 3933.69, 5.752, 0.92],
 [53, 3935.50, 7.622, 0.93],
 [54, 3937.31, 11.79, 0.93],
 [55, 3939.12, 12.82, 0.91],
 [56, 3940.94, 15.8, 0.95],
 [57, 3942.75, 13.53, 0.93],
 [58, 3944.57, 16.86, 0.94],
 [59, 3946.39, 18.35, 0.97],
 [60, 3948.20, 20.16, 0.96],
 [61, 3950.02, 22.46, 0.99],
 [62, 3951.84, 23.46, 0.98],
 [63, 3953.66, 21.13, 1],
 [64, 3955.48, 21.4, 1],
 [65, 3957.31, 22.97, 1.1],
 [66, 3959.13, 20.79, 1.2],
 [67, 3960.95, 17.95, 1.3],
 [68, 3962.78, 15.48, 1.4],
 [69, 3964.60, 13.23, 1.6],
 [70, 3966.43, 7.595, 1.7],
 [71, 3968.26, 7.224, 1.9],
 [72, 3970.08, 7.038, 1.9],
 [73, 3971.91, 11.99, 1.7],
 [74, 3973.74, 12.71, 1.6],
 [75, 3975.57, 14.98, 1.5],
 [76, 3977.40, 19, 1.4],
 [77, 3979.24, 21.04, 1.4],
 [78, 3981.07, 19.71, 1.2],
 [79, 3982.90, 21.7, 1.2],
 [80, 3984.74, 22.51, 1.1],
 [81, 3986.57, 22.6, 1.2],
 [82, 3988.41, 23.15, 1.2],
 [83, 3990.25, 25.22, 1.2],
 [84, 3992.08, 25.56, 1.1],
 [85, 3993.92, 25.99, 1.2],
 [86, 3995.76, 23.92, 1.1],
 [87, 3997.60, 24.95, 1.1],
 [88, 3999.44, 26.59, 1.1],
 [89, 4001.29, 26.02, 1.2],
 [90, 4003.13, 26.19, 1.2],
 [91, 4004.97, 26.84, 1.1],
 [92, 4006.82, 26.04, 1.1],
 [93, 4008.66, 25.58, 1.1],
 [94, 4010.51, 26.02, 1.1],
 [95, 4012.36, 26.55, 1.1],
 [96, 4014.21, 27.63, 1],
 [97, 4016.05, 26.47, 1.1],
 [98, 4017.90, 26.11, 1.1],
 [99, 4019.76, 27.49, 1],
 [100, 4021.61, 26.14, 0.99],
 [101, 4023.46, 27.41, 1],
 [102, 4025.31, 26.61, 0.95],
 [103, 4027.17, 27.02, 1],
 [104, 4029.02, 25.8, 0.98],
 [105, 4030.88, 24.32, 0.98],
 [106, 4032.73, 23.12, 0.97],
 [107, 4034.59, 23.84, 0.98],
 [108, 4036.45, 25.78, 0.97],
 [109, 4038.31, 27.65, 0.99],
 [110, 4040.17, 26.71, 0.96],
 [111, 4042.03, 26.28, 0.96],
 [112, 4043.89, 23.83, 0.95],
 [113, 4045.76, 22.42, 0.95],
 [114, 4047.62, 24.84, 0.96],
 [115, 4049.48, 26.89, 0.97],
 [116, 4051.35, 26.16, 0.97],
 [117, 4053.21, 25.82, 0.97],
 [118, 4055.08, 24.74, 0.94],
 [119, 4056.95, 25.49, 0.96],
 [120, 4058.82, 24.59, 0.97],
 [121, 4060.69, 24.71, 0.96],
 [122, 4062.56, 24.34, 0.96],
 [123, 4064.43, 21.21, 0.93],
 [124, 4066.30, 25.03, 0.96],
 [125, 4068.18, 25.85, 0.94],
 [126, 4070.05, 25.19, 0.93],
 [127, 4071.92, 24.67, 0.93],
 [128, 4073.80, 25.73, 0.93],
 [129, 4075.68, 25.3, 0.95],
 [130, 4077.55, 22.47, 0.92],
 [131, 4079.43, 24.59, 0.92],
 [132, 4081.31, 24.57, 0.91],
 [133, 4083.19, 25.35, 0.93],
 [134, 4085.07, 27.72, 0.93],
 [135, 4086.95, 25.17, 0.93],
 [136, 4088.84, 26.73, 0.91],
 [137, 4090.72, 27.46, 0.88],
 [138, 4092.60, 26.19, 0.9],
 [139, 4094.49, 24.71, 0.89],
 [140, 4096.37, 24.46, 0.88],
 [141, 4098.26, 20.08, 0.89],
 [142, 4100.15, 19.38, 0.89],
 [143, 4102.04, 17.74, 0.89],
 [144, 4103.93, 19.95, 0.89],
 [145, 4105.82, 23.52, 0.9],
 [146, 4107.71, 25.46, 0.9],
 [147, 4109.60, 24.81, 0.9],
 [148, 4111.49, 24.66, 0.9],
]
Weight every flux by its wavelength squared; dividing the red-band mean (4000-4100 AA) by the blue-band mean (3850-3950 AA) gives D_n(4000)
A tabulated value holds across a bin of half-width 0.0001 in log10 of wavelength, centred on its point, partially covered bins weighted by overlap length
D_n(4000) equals 1.8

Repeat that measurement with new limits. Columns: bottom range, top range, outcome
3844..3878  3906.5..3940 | 1.05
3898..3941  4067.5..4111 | 1.67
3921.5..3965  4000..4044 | 1.69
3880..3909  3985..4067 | 1.70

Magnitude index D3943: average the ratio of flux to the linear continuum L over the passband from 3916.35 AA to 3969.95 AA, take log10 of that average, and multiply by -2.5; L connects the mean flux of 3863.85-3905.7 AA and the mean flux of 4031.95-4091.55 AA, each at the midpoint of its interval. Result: 0.20 mag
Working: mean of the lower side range 15.4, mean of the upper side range 25.1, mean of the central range 15.5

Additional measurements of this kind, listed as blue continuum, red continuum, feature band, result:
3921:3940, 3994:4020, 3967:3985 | 0.328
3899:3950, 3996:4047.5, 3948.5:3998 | 0.106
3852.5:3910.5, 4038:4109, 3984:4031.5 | -0.196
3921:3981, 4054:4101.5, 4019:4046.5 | -0.204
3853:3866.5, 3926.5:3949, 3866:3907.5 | -0.062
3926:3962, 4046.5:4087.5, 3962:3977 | 0.474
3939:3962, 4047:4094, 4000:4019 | -0.187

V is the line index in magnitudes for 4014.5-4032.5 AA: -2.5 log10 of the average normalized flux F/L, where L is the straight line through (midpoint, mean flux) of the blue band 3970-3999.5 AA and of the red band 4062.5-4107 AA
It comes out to -0.194 mag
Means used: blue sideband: 20.7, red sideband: 24.1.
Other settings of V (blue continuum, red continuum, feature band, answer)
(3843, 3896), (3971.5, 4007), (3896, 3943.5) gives 0.13 mag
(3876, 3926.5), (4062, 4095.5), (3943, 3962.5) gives -0.04 mag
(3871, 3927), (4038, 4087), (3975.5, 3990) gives -0.01 mag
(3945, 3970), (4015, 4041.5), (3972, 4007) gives -0.05 mag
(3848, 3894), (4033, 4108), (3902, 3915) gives -0.15 mag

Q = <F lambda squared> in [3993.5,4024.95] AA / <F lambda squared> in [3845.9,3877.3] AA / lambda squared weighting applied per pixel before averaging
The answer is 1.9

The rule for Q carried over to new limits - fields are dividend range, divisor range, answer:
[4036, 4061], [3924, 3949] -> 2.03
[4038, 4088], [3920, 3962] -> 1.64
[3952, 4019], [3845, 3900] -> 1.49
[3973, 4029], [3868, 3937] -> 1.65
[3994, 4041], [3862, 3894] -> 1.90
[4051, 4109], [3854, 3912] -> 1.70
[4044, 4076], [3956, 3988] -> 1.57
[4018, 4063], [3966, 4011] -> 1.25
